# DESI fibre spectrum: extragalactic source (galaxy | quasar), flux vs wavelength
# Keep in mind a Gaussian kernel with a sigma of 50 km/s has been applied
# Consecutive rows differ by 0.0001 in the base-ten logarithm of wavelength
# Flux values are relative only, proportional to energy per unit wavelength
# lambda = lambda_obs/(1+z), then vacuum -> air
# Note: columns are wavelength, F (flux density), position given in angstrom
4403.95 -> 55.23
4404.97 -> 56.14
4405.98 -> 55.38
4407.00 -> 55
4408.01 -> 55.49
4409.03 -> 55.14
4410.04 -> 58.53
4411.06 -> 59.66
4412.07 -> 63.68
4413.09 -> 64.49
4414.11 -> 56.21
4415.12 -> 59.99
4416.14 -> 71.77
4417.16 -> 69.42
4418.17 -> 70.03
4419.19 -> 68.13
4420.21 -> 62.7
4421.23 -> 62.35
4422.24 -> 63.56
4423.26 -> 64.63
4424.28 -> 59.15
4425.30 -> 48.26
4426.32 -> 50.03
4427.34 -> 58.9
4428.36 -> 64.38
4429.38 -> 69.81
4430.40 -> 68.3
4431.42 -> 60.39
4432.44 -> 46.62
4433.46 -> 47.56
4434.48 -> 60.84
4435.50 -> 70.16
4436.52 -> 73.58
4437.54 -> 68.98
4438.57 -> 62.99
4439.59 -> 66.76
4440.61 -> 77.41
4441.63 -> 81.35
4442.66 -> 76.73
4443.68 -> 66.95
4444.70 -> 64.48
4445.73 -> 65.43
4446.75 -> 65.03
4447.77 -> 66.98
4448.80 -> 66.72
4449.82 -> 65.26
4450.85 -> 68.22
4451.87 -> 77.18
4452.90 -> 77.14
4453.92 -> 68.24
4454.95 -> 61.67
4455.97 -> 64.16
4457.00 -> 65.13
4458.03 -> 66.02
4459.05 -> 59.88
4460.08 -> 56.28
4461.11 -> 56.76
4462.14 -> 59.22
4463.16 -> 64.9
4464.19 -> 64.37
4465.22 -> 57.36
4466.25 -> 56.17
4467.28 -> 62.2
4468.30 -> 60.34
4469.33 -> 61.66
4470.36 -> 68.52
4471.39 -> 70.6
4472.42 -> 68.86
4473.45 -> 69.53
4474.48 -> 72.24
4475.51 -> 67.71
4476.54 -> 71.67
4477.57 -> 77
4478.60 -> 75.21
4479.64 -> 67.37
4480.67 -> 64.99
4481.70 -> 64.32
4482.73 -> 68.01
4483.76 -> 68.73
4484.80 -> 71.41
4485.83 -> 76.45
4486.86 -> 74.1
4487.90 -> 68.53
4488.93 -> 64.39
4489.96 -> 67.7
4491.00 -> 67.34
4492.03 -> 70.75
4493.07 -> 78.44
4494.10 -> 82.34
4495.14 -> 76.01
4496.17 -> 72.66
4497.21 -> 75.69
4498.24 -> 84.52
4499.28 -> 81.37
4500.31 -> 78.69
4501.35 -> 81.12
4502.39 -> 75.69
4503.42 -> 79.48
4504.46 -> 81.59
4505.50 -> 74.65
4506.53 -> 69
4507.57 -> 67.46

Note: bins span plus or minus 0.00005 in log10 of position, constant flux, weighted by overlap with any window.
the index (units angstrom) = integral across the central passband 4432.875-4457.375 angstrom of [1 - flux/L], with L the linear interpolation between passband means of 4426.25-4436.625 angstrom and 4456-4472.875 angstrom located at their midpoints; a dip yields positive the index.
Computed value -2.49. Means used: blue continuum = 61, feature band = 67.8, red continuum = 62.4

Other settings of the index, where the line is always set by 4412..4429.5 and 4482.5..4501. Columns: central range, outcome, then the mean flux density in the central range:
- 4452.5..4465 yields 0.94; 63.4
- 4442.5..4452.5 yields -0.20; 68.1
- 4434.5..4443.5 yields -0.83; 71.4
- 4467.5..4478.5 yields 0.31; 68.9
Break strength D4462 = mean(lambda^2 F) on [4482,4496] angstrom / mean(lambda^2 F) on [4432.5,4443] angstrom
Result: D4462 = 1.1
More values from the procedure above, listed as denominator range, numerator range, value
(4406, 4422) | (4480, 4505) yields 1.23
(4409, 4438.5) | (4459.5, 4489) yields 1.10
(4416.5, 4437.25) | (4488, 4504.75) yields 1.26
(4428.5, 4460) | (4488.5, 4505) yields 1.17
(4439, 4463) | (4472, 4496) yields 1.08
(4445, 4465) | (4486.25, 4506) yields 1.18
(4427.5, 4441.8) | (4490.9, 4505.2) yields 1.23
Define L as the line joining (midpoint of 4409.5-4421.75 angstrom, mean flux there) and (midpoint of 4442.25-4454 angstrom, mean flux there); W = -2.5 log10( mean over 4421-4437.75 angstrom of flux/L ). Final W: 0.09 mag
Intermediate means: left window 63.9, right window 69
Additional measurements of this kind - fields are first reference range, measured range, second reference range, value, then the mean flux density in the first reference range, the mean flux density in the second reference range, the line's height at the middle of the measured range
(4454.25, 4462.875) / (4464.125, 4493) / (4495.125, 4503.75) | 0.028 mag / 61.4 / 78.5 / 69.8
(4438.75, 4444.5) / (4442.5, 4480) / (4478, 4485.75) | 0.075 mag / 72.8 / 69.1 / 71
